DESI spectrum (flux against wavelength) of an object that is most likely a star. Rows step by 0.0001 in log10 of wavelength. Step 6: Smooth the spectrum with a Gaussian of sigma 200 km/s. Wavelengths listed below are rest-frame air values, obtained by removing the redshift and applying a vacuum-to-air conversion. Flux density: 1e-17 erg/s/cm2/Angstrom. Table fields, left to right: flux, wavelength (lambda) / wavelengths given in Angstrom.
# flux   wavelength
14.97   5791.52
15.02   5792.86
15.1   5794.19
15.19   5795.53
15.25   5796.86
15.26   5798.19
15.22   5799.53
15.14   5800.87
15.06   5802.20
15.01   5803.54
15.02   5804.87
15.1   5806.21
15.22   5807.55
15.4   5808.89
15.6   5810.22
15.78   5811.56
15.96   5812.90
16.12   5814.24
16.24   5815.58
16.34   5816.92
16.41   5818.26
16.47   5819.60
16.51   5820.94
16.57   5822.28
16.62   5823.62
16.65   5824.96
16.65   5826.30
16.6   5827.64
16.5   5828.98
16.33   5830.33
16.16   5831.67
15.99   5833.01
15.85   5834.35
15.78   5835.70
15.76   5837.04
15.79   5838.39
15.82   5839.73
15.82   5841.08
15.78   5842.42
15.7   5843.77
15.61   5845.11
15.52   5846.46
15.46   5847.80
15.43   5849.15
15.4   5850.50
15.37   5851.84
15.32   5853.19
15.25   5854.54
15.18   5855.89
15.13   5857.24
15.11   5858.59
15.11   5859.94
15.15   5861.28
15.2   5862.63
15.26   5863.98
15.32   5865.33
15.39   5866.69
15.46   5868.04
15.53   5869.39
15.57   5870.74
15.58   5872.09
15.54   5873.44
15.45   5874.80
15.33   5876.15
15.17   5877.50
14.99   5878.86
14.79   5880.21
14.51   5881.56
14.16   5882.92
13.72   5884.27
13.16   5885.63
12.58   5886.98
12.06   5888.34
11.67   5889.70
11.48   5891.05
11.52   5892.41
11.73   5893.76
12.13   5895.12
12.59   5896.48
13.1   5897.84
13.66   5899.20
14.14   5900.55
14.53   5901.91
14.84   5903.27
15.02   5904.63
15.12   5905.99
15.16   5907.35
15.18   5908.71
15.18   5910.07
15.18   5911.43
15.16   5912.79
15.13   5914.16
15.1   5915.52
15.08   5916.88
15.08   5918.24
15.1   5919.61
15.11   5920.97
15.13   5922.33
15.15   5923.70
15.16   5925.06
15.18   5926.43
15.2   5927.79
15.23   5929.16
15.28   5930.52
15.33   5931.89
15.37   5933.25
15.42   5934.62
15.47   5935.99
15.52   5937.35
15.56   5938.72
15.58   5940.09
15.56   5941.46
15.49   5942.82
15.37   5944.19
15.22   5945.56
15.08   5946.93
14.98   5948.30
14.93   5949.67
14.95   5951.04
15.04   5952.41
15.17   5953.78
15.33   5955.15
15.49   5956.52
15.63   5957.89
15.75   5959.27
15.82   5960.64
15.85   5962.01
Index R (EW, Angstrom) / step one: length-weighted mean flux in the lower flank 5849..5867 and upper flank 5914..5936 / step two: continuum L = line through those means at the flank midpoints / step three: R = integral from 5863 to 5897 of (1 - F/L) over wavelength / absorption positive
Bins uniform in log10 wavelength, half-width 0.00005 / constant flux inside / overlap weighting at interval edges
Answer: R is 2.7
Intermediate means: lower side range 15.2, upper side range 15.2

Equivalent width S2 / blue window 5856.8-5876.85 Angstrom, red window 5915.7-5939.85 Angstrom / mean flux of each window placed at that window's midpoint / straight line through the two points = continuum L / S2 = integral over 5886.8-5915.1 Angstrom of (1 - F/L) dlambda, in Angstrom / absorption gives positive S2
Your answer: 2.9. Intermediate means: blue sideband 15.3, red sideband 15.3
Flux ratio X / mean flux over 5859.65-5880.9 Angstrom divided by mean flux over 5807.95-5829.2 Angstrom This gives 0.9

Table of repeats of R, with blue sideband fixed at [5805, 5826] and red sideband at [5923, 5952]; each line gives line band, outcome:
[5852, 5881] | 0.83 Angstrom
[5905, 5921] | 0.32 Angstrom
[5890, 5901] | 2.17 Angstrom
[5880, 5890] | 1.46 Angstrom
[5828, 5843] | -0.05 Angstrom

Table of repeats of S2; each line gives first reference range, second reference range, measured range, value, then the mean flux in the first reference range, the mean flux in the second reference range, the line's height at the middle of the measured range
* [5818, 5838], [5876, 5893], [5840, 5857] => -0.2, 16.3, 13.4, 15.3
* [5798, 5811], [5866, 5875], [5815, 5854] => -1.7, 15.2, 15.5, 15.3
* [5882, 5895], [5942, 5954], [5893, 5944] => -3.7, 12.5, 15.1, 13.8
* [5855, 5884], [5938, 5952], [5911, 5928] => 0.1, 15.2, 15.3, 15.2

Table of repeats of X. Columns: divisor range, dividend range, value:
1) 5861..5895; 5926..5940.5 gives 1.08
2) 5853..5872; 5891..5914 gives 0.91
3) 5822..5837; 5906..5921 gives 0.93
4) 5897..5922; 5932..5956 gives 1.03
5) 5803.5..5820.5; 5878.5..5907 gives 0.85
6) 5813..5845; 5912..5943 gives 0.94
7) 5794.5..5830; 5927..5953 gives 0.97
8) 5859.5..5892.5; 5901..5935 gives 1.05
